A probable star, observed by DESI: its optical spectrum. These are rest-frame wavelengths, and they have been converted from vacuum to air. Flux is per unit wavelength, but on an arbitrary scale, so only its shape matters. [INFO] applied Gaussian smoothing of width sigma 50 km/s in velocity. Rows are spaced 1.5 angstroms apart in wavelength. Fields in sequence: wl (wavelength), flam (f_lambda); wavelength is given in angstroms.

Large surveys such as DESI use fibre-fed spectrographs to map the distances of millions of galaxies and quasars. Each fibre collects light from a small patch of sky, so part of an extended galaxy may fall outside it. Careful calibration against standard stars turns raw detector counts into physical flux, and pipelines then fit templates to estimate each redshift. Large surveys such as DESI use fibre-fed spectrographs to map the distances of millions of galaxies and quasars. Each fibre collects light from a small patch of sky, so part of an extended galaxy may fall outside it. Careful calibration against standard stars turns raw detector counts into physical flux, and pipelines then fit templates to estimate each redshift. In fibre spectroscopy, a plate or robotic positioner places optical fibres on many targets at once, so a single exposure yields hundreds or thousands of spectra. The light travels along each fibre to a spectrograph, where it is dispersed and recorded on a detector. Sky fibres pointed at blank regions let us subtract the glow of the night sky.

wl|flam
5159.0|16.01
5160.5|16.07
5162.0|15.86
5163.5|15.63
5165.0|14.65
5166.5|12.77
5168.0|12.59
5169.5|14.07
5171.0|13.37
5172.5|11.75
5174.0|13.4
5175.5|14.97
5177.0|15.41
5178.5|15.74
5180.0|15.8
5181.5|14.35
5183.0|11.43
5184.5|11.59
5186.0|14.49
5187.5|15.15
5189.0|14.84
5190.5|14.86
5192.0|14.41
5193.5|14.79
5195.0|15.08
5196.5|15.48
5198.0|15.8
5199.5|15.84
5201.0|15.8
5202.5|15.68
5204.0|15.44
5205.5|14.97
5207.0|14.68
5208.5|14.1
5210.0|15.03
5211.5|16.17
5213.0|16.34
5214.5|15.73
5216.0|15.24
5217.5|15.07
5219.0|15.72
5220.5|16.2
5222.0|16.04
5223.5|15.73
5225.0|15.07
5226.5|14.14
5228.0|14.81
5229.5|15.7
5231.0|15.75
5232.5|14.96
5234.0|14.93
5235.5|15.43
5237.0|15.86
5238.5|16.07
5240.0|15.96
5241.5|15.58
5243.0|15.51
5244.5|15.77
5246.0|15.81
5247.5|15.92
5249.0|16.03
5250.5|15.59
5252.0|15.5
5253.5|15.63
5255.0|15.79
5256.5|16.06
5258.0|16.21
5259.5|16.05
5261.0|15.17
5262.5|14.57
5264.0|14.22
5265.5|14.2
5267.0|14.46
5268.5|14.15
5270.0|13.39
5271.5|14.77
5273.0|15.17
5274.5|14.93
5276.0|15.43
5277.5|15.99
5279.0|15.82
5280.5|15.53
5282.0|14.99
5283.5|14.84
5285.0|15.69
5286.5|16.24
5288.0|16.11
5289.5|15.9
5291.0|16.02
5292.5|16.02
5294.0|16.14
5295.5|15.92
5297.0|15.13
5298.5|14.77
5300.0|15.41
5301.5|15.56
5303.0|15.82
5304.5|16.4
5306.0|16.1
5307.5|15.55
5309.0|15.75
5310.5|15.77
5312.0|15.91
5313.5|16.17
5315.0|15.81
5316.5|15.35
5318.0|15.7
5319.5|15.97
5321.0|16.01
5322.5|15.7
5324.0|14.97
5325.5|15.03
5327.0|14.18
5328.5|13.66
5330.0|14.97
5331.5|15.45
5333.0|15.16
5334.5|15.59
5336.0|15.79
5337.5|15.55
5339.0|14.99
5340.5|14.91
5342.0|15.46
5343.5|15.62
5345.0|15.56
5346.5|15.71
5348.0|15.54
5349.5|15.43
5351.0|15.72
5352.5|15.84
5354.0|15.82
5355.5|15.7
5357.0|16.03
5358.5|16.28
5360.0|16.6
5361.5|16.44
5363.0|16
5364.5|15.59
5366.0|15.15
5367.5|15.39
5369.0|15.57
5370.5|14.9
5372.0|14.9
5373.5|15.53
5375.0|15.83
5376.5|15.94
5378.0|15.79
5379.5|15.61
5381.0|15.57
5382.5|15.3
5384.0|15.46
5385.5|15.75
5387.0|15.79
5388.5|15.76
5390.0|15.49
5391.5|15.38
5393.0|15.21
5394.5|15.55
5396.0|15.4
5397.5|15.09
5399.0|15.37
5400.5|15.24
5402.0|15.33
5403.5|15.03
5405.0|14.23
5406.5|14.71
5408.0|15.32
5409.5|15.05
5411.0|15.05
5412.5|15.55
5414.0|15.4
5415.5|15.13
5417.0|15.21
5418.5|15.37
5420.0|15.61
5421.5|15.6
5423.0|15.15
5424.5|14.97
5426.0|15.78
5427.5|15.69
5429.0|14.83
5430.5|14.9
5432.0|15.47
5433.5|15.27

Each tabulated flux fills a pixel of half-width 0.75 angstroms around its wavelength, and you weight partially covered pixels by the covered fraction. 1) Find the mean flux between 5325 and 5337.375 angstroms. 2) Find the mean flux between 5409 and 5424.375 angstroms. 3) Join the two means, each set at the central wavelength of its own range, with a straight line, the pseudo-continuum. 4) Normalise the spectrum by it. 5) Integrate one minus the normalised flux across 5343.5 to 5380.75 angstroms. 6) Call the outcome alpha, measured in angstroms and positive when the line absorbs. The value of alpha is -1.44 angstroms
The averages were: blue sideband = 15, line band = 15.7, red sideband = 15.3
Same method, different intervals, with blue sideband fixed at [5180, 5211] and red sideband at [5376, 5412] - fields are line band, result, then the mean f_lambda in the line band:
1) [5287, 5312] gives -1.2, 15.8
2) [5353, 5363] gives -0.6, 16.1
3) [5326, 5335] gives 0.2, 14.8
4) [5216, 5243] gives -1.1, 15.5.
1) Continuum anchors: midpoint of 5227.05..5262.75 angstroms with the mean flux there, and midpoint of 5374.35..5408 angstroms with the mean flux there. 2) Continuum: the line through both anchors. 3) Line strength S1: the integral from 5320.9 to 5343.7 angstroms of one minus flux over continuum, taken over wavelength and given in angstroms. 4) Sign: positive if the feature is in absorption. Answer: 0.5 angstroms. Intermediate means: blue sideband 15.6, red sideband 15.4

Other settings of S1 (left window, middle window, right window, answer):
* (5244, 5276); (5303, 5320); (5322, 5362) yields -0.5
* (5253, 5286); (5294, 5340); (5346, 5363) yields 0.3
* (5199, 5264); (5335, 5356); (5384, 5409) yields -0.3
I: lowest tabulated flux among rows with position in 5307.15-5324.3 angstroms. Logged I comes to 14.97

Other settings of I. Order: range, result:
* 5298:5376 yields 13.66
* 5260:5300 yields 13.39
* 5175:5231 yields 11.43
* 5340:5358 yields 14.91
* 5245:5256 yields 15.5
